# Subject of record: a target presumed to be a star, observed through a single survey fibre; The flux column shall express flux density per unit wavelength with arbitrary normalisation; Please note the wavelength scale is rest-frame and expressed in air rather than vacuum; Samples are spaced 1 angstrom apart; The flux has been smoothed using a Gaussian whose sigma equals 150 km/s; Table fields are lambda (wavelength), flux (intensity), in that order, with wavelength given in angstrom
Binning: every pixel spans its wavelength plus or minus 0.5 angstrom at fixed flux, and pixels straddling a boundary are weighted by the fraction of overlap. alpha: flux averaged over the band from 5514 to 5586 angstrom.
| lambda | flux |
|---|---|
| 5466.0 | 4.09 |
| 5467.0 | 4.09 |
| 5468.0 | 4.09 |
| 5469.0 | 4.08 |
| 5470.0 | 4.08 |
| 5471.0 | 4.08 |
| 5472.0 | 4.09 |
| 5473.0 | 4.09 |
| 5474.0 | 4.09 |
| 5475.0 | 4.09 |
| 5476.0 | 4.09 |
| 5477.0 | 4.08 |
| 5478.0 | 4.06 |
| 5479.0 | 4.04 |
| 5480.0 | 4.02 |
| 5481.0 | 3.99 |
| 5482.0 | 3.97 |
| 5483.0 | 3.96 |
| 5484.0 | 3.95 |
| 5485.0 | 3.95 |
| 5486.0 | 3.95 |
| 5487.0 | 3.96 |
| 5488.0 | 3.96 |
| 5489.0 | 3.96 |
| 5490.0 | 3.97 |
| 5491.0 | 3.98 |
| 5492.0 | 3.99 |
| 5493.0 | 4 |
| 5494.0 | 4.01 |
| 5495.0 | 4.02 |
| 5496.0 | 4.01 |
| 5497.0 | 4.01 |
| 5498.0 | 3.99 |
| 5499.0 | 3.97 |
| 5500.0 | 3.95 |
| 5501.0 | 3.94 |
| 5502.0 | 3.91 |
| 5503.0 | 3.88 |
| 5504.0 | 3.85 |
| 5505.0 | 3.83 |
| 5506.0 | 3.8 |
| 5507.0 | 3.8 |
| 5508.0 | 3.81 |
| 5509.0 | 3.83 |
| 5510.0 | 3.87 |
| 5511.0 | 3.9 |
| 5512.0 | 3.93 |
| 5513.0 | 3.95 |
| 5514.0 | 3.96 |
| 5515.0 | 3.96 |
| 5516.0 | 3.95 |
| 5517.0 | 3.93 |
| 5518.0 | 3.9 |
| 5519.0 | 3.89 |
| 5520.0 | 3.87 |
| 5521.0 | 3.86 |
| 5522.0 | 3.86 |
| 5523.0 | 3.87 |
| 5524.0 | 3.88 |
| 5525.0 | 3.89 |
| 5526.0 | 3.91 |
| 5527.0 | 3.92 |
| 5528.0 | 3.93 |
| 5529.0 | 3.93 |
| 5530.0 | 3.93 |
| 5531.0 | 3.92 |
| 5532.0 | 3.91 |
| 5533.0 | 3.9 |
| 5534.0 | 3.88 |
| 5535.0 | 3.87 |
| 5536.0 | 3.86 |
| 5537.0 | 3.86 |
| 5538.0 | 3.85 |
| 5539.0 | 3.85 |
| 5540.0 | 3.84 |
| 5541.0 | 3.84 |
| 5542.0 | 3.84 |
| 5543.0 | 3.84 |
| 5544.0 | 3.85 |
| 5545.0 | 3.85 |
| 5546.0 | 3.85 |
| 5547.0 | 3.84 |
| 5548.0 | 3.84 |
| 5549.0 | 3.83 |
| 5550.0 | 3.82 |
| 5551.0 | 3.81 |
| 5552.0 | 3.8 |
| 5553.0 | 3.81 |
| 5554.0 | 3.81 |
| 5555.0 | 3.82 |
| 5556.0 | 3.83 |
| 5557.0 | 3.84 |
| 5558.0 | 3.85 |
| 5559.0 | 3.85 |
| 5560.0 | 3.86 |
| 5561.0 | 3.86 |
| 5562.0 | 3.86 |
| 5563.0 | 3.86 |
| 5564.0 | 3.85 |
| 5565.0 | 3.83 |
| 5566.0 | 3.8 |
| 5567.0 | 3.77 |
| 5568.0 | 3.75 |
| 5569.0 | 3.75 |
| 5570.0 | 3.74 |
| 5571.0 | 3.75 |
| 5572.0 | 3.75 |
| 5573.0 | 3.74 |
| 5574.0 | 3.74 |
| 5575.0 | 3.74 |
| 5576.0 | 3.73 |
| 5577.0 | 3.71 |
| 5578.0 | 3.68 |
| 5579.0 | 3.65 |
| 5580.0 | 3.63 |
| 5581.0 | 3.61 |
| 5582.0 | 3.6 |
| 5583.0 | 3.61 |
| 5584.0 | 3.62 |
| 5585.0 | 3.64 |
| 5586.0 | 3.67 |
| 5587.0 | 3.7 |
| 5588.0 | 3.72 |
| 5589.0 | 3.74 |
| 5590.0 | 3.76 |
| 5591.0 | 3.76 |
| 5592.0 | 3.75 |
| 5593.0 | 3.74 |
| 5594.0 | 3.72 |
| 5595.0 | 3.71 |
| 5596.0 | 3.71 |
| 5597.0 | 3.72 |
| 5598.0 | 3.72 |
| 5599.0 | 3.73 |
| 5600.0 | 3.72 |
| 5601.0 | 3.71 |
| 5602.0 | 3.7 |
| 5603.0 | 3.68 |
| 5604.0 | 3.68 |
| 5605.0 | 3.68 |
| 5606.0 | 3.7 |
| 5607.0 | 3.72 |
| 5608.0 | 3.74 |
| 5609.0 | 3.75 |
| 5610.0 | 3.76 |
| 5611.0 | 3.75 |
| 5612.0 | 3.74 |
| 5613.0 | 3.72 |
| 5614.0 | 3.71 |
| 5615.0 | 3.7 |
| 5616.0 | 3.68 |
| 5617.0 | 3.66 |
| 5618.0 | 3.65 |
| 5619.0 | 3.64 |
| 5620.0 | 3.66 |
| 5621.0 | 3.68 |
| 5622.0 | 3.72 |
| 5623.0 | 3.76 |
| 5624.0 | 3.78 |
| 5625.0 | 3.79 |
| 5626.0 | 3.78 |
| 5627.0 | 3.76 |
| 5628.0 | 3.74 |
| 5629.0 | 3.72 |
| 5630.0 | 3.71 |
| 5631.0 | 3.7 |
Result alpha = 3.82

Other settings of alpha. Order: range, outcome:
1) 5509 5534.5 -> 3.91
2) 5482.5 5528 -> 3.92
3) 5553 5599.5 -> 3.75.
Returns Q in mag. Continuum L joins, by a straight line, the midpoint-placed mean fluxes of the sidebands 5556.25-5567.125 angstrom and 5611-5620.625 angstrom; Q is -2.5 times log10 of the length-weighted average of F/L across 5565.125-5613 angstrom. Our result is 0.01 mag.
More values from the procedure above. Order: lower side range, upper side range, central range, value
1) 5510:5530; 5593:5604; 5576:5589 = 0.03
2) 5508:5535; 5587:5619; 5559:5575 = 0.00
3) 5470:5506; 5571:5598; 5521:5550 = -0.01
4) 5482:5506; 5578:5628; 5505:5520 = 0.01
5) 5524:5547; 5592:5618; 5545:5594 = 0.01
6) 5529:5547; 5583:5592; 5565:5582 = 0.01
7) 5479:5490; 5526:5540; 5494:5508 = 0.01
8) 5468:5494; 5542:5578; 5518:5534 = 0.00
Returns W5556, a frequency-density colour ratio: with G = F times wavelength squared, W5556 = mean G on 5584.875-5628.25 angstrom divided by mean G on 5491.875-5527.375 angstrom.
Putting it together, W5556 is 0.98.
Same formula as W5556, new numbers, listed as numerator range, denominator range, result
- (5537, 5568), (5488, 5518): 0.99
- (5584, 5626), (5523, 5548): 0.98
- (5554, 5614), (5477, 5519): 0.98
